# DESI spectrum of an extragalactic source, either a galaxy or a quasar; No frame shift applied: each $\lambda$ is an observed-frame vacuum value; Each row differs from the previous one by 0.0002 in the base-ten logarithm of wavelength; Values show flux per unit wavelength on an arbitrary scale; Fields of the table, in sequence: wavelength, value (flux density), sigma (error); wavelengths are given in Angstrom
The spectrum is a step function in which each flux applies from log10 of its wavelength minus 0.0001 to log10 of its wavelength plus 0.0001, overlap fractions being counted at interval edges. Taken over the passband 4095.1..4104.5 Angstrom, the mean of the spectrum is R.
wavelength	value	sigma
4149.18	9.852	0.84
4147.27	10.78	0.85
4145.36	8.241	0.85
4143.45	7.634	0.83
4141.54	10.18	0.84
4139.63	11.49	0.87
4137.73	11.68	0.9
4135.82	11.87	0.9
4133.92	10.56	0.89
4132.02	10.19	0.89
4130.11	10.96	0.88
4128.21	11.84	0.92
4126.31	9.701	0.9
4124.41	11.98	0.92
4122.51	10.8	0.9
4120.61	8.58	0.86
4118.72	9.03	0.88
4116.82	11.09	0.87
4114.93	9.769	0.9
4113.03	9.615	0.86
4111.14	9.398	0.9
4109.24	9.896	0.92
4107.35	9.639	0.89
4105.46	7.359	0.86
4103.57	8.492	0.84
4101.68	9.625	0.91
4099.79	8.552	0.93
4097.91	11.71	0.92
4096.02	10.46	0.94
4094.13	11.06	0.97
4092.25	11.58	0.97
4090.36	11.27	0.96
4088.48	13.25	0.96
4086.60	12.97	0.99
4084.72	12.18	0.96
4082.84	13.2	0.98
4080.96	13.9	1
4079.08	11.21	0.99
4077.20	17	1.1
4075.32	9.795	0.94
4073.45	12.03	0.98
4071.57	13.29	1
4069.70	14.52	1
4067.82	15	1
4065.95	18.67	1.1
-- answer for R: 9.77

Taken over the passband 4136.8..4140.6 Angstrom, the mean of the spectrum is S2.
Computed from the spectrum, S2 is 11.6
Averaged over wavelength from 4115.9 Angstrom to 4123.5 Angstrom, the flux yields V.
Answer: 9.88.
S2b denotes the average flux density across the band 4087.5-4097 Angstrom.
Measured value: 11.5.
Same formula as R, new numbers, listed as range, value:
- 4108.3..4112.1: 9.64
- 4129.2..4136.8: 10.9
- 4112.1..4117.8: 10.1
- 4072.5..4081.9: 12.8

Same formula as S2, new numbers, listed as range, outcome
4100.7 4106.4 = 8.49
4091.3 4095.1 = 11.3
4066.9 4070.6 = 14.7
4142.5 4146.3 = 7.93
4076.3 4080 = 14.1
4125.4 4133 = 10.7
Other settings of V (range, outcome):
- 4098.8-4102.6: 9.14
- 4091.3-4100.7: 10.7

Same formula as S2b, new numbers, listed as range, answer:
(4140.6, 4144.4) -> 8.9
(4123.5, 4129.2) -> 11.2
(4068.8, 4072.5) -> 13.9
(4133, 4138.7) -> 11.4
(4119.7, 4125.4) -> 10.5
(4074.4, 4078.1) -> 13.4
